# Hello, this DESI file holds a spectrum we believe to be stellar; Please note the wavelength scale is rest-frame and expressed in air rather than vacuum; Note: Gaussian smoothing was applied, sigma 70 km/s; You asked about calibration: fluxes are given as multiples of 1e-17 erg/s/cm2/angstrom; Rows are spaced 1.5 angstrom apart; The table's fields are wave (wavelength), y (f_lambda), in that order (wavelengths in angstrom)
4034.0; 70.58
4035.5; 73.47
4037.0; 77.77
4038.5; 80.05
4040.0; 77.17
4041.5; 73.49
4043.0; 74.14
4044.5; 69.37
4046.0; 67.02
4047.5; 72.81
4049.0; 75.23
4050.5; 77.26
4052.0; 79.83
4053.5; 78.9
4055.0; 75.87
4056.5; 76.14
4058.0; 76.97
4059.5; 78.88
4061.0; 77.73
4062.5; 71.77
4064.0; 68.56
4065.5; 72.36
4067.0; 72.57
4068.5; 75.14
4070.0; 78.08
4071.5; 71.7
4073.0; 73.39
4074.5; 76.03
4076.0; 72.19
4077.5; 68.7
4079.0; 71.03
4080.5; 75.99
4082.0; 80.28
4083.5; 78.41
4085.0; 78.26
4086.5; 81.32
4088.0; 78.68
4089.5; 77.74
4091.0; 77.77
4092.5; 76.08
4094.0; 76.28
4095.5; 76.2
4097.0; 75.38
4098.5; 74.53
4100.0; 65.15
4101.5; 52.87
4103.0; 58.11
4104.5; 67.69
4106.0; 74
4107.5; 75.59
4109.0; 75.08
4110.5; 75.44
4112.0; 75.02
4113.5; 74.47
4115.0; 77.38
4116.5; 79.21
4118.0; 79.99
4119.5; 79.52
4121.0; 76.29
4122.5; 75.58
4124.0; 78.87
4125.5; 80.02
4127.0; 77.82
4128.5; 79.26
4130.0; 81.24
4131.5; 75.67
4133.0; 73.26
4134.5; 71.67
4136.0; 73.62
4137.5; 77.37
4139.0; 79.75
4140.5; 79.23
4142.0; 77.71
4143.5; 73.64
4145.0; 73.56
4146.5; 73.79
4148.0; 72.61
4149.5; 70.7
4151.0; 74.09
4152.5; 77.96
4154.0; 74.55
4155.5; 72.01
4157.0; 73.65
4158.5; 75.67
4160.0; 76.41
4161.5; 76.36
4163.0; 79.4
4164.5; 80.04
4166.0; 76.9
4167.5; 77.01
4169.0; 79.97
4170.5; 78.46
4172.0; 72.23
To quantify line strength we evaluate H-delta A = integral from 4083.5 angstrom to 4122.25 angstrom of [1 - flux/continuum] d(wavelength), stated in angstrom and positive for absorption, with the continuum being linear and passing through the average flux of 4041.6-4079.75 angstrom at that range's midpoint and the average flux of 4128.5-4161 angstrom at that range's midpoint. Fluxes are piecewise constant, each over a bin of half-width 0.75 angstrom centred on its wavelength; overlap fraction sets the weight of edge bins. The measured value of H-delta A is 0.12 angstrom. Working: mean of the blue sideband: 74.1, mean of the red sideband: 75.3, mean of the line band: 74.4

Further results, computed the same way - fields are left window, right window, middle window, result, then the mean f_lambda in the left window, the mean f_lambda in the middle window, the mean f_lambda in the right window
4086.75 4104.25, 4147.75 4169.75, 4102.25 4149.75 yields -1.1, 71.9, 75.5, 75.9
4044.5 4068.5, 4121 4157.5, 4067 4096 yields -0.3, 74.6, 75.9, 75.8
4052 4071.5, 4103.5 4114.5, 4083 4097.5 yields -0.7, 75.3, 77.6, 73.6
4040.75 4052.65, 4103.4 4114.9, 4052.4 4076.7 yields -0.4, 73.6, 74.8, 73.6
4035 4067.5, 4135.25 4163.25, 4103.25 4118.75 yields 0.1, 74.9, 74.8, 75.3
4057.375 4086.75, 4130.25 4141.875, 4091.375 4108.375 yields 1.1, 74.9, 70.4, 76.1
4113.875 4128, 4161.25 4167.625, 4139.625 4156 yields 0.7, 78.2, 74.6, 78.2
